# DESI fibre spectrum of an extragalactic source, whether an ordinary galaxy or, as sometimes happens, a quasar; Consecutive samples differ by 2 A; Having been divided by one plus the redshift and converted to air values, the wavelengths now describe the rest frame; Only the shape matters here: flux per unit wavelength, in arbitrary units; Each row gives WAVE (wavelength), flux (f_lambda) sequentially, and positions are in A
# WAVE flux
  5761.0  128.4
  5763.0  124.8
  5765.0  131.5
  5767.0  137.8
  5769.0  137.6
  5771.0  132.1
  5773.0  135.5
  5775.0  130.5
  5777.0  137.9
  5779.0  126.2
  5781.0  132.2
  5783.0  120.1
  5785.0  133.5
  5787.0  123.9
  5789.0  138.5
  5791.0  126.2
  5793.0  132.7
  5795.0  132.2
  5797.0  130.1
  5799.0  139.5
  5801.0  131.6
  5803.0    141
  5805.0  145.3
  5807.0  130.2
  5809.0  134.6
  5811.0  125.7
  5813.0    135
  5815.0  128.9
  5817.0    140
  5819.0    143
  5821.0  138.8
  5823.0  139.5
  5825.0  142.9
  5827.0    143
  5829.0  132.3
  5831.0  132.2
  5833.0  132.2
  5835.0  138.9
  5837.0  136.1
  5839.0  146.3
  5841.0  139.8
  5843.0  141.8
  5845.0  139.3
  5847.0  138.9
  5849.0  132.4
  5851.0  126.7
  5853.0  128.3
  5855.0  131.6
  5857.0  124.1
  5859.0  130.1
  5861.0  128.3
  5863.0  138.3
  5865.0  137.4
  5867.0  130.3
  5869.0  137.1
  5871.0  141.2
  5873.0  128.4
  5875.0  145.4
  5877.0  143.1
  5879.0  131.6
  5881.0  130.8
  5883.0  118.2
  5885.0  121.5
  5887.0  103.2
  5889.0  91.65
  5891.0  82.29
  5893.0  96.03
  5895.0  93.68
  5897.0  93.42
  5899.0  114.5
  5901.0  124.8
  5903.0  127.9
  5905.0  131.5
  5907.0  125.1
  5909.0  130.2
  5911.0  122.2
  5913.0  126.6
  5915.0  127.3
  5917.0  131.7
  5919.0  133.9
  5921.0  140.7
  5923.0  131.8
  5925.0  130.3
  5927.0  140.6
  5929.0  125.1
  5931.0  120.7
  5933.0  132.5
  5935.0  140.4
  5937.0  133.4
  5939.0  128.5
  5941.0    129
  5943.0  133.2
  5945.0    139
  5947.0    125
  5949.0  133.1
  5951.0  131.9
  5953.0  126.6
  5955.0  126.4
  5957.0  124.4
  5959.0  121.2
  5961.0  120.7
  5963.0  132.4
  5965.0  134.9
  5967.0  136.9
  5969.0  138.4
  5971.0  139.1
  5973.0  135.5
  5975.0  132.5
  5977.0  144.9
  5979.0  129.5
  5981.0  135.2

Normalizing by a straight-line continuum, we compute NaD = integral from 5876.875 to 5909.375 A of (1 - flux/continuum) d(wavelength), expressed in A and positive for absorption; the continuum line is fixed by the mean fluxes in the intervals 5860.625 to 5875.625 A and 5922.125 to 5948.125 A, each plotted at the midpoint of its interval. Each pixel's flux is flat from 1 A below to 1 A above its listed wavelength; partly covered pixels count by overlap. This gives 4.8 A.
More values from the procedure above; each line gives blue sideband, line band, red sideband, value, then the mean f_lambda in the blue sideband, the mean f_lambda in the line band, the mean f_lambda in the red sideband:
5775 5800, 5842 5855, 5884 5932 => -0.95 A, 131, 134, 119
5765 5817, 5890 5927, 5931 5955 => 3.07 A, 133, 121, 131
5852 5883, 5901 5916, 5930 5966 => 0.49 A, 133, 127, 130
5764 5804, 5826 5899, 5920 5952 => 2.84 A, 133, 127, 132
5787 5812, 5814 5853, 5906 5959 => -1.35 A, 134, 137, 130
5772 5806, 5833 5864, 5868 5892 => -2.04 A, 133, 135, 123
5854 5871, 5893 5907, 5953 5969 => 1.85 A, 133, 114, 129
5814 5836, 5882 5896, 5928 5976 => 3.47 A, 137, 101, 131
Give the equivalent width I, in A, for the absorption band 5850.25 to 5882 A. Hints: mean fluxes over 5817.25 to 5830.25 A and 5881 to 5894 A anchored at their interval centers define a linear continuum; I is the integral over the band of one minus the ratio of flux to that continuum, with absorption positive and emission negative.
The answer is -4.8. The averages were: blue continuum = 140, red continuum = 104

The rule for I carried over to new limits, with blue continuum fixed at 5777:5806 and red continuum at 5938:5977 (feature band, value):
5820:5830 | -0.53 A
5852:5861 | 0.24 A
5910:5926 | 0.13 A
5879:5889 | 1.12 A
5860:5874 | -0.26 A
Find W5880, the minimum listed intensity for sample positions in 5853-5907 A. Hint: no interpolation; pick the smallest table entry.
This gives 82.29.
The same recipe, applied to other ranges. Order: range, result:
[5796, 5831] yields 125.7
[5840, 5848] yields 138.9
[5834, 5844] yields 136.1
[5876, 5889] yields 91.65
